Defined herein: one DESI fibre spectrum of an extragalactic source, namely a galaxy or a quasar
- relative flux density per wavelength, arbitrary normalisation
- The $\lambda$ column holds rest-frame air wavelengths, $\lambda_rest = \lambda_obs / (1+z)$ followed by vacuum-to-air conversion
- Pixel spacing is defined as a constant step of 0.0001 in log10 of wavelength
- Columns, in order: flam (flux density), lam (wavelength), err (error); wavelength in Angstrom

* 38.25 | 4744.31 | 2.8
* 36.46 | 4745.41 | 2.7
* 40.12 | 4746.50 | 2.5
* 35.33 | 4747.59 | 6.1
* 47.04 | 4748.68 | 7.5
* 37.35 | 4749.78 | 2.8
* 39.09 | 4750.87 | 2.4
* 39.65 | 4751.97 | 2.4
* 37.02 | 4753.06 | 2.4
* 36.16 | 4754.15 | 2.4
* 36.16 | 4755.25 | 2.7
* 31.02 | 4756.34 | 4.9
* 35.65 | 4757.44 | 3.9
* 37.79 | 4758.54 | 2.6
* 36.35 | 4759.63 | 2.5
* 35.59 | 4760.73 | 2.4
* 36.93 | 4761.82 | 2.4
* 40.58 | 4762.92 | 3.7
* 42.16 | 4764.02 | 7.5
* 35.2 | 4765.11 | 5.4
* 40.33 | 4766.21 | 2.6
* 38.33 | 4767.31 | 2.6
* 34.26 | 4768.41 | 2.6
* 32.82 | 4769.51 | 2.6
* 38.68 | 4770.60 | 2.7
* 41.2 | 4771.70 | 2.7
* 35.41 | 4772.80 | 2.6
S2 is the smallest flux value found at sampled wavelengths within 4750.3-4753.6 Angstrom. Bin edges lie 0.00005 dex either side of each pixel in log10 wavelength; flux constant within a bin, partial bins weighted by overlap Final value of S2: 37.02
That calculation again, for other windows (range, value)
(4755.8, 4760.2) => 31.02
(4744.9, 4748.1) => 35.33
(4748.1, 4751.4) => 37.35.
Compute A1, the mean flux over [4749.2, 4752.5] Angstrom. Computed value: 38.7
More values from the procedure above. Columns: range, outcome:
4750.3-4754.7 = 38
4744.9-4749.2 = 39.8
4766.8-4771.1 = 36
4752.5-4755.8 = 36.5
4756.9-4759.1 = 36.7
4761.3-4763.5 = 38.7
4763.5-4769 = 38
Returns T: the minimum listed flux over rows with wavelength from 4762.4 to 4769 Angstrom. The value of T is 34.26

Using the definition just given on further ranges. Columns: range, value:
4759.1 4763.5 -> 35.59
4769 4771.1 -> 32.82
